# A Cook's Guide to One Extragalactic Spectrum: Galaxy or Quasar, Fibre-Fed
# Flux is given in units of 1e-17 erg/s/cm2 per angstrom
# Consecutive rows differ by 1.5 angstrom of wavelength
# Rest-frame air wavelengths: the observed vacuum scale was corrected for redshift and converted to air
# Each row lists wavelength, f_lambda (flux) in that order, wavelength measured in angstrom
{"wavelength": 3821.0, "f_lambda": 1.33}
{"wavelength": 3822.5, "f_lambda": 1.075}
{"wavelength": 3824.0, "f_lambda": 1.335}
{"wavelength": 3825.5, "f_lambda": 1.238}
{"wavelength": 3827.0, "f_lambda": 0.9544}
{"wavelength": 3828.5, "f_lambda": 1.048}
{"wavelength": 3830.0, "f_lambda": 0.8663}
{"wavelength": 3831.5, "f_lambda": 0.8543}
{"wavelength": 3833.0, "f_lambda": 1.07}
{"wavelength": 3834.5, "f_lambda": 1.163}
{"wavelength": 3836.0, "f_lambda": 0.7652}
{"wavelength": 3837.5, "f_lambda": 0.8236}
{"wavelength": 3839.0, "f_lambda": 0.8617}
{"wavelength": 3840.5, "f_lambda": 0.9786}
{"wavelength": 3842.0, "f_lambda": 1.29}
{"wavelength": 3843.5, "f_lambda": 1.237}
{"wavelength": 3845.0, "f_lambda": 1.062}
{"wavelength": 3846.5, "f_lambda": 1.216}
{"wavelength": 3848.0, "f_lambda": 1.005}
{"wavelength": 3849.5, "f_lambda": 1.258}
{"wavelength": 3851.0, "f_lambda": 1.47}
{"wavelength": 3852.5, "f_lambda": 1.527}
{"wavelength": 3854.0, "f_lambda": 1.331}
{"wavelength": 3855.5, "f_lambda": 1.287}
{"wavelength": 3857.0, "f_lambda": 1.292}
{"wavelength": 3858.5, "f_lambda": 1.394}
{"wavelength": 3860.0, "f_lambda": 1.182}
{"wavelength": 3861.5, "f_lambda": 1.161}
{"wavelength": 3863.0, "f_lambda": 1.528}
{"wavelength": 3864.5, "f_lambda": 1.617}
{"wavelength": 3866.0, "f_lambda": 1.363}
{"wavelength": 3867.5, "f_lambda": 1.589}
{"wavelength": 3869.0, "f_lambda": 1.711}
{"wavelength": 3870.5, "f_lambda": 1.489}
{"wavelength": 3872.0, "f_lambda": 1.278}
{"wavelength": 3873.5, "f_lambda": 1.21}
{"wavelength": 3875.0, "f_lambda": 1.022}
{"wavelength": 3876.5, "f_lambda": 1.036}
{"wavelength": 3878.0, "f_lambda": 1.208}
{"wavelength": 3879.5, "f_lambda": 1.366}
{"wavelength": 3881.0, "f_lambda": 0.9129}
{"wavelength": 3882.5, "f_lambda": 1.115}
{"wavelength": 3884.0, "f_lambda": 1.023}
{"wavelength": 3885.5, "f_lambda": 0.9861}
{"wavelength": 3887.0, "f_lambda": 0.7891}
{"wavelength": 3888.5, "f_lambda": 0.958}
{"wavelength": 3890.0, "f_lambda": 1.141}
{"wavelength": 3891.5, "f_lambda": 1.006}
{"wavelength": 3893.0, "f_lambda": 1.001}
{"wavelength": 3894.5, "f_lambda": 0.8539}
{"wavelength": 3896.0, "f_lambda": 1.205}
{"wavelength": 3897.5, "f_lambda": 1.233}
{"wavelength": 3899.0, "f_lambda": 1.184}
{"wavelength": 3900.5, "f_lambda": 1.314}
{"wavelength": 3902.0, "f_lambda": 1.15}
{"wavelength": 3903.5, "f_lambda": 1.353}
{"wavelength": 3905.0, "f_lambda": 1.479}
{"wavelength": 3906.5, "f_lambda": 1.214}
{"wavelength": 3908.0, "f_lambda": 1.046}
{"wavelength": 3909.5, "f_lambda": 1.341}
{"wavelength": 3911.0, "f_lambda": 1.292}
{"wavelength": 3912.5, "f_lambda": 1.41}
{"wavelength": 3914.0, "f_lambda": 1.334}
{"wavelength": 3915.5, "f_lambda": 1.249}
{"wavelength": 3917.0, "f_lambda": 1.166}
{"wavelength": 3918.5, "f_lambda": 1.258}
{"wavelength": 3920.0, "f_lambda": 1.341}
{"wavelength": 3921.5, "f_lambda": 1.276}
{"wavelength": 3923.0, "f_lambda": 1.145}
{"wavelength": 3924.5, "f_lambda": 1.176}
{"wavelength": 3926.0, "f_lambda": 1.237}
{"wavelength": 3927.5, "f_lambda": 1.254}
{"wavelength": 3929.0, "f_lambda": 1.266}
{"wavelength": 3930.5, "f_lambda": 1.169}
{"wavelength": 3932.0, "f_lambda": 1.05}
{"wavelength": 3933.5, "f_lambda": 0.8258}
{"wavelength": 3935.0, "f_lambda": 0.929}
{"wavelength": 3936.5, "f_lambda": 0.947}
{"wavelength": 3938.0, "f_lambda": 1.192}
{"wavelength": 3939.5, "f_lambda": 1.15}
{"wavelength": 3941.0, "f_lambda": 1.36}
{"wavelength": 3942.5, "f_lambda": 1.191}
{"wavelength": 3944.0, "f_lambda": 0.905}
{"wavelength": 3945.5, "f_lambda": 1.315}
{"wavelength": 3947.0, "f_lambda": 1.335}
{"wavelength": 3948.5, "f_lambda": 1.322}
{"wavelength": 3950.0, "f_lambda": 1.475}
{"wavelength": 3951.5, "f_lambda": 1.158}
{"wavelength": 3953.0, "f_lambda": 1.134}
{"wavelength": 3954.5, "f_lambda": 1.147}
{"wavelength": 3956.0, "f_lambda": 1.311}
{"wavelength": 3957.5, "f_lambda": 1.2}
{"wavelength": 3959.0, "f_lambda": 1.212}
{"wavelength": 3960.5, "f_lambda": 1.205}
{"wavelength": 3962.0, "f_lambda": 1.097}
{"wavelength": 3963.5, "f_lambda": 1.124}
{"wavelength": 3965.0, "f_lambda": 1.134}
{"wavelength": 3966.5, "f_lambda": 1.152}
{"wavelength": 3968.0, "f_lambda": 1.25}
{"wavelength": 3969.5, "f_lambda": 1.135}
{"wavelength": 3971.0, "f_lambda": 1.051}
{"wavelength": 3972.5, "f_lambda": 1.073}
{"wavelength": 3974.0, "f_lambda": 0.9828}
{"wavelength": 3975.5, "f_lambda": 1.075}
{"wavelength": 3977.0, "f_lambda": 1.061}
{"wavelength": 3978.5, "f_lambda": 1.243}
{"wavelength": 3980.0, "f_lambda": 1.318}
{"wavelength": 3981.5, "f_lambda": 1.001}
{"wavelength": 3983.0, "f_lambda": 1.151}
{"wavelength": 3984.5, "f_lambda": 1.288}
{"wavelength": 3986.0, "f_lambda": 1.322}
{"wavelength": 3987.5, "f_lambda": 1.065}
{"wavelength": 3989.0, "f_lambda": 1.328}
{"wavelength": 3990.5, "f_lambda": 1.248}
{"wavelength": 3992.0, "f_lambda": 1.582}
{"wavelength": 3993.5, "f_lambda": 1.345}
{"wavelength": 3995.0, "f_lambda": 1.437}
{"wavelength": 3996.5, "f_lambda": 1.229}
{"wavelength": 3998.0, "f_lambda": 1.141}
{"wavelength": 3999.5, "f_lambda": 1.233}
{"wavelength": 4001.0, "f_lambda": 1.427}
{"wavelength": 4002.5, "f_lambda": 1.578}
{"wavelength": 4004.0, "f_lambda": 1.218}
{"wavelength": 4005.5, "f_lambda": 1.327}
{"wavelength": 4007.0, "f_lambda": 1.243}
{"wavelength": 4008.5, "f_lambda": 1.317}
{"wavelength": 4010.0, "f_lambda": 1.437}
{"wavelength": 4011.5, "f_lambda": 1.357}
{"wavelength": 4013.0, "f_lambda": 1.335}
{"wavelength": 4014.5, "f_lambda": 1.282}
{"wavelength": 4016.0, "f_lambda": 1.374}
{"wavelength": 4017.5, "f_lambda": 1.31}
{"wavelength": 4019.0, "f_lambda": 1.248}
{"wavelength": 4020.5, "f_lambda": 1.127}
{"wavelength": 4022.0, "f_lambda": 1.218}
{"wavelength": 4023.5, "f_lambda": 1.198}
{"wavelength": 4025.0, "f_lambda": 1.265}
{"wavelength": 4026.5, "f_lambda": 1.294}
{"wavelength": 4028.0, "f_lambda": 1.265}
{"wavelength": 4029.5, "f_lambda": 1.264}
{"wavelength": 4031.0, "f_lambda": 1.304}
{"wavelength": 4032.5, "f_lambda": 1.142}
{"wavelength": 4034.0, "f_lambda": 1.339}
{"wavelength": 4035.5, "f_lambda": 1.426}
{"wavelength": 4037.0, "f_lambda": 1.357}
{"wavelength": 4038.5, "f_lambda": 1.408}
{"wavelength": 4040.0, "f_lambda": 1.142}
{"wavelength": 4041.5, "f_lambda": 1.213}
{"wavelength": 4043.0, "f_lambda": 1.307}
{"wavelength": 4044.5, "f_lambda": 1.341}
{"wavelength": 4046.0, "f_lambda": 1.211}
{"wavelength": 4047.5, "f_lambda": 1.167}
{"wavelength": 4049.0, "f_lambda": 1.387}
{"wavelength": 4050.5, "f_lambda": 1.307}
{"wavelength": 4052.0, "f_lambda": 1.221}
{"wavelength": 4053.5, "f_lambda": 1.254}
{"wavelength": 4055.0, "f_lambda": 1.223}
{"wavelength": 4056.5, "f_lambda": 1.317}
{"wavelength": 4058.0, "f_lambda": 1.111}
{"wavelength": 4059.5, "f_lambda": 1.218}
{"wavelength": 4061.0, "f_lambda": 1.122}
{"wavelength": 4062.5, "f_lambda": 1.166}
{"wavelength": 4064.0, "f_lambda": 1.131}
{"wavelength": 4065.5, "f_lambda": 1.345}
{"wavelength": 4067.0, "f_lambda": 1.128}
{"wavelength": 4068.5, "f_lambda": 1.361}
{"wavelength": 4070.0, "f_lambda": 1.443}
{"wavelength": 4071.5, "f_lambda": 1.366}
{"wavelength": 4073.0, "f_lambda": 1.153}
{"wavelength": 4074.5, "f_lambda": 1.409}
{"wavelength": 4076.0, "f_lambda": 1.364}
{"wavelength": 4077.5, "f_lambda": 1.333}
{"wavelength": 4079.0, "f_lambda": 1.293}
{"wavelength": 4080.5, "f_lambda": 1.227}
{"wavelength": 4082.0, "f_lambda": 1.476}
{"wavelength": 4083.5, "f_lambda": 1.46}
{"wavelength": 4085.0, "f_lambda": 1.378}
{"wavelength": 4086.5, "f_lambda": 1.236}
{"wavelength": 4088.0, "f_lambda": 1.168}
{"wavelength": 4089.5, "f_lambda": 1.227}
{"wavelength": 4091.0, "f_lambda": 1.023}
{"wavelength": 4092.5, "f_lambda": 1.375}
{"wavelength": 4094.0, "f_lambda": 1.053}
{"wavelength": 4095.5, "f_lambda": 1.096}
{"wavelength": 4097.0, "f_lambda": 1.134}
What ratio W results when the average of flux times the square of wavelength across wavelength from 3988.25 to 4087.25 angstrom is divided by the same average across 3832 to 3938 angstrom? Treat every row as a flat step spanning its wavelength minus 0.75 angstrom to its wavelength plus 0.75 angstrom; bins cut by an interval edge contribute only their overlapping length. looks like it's 1.17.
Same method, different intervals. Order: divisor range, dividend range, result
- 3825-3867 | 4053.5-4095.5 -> 1.20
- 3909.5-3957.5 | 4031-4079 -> 1.12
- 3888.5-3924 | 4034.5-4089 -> 1.14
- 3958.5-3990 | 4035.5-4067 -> 1.12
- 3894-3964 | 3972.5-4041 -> 1.10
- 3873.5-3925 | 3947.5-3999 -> 1.08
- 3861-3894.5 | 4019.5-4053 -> 1.15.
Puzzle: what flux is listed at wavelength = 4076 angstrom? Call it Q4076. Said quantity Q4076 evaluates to 1.364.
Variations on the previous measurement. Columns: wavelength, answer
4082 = 1.476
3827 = 0.9544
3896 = 1.205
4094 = 1.053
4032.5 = 1.142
